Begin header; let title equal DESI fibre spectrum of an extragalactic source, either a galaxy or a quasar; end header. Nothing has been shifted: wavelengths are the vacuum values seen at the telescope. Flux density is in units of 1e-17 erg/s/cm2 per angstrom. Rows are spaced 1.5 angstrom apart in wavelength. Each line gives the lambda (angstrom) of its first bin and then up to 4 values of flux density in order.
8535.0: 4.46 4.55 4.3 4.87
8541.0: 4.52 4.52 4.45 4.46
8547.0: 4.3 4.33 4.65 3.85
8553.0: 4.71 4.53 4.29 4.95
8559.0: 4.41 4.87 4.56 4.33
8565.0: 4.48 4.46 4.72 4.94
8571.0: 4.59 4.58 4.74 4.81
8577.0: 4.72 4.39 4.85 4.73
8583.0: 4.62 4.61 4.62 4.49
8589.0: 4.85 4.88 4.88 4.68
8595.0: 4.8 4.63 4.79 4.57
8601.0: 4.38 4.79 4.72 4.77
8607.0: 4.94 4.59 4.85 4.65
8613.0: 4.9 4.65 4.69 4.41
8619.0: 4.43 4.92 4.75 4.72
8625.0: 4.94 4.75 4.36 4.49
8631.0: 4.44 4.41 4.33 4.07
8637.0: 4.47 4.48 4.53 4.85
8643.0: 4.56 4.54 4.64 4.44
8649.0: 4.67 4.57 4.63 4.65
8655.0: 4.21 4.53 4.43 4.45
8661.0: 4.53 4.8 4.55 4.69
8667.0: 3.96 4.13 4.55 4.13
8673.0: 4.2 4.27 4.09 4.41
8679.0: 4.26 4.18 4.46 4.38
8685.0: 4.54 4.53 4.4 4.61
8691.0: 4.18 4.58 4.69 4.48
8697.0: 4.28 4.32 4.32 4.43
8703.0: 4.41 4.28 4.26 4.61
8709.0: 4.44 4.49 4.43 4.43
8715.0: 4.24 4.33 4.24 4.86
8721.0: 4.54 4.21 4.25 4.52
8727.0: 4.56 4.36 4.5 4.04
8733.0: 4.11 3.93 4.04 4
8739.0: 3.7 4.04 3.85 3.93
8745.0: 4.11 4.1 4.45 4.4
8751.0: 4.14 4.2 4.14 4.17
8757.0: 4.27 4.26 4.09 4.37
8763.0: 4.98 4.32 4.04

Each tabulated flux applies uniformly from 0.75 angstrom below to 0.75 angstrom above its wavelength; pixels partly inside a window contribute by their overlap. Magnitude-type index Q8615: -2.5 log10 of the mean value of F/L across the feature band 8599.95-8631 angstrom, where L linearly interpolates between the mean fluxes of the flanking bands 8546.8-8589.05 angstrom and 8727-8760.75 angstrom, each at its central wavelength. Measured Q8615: -0.05 mag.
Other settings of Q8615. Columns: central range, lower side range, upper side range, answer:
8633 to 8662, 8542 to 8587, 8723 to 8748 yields -0.04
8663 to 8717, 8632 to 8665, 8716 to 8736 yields 0.01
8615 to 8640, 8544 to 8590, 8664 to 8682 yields -0.03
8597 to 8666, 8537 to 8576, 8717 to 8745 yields -0.05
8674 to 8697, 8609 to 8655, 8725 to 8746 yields -0.01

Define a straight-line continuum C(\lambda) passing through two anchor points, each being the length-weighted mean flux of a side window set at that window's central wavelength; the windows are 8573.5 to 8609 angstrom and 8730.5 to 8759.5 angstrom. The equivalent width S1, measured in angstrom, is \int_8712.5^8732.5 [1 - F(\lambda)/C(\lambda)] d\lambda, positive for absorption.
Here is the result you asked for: -0.9 angstrom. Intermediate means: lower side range 4.7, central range 4.39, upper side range 4.1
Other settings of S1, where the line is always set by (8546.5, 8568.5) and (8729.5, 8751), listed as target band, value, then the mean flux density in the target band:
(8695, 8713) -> -1.0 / 4.4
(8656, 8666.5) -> -0.7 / 4.55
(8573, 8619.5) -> -3.0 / 4.69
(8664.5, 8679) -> -0.1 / 4.27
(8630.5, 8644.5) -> -0.5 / 4.46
